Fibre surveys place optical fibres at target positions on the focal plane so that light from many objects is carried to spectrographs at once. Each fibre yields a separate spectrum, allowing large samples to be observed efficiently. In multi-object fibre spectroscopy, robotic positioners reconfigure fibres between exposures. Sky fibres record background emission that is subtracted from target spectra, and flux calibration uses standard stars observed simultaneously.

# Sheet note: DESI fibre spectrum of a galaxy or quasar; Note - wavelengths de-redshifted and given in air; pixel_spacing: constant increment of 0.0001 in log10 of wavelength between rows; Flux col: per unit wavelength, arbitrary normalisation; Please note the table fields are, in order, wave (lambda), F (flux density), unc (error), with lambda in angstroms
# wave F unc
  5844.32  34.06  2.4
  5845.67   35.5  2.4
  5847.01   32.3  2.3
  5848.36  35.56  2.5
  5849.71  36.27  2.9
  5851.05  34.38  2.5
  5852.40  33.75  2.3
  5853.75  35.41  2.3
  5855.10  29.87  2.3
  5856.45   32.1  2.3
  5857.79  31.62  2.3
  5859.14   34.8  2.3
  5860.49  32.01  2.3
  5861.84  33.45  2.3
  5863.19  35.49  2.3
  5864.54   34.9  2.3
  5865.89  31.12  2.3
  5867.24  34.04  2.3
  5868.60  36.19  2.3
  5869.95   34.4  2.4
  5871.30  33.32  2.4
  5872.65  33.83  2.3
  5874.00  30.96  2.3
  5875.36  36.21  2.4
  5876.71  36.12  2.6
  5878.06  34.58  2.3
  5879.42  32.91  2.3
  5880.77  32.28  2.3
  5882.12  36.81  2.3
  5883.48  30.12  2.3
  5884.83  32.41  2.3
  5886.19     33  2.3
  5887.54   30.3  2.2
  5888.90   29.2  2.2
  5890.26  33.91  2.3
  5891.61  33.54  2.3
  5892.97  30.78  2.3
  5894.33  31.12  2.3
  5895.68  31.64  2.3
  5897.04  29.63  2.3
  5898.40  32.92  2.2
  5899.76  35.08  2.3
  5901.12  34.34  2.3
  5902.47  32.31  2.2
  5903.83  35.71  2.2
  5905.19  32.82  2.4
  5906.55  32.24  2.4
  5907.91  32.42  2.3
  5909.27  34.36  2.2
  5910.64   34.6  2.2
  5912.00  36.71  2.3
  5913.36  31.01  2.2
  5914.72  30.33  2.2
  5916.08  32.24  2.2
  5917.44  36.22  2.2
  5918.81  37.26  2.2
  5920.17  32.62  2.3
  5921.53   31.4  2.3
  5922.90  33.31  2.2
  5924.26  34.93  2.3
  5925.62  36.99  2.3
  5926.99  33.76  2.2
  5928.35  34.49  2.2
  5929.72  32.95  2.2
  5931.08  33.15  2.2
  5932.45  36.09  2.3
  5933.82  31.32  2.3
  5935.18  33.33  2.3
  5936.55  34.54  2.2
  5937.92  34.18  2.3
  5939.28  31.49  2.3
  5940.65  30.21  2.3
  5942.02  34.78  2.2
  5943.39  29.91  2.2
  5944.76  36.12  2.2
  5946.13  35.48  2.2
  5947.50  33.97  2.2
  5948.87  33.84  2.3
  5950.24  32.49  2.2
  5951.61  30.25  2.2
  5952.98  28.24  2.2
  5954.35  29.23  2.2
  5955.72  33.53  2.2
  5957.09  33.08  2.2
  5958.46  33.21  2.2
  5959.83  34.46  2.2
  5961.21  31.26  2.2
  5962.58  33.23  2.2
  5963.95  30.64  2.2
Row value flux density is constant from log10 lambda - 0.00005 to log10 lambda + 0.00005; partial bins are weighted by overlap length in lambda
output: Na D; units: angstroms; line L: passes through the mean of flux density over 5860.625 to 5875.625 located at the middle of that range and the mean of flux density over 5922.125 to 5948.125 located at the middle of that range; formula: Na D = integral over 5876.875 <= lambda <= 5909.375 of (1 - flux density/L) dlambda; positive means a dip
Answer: 1.0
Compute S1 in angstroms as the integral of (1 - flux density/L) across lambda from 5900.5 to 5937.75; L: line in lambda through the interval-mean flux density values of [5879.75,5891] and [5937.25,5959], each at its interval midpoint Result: -1.6 angstroms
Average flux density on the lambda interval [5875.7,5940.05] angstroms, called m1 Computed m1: 33.3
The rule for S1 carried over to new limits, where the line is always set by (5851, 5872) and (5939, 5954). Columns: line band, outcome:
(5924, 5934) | -0.53 angstroms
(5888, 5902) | 0.37 angstroms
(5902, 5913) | -0.32 angstroms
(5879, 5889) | 0.28 angstroms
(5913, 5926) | -0.35 angstroms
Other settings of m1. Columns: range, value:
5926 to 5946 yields 33.4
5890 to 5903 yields 32.5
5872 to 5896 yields 32.8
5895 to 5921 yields 33.4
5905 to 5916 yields 33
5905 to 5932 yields 33.7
